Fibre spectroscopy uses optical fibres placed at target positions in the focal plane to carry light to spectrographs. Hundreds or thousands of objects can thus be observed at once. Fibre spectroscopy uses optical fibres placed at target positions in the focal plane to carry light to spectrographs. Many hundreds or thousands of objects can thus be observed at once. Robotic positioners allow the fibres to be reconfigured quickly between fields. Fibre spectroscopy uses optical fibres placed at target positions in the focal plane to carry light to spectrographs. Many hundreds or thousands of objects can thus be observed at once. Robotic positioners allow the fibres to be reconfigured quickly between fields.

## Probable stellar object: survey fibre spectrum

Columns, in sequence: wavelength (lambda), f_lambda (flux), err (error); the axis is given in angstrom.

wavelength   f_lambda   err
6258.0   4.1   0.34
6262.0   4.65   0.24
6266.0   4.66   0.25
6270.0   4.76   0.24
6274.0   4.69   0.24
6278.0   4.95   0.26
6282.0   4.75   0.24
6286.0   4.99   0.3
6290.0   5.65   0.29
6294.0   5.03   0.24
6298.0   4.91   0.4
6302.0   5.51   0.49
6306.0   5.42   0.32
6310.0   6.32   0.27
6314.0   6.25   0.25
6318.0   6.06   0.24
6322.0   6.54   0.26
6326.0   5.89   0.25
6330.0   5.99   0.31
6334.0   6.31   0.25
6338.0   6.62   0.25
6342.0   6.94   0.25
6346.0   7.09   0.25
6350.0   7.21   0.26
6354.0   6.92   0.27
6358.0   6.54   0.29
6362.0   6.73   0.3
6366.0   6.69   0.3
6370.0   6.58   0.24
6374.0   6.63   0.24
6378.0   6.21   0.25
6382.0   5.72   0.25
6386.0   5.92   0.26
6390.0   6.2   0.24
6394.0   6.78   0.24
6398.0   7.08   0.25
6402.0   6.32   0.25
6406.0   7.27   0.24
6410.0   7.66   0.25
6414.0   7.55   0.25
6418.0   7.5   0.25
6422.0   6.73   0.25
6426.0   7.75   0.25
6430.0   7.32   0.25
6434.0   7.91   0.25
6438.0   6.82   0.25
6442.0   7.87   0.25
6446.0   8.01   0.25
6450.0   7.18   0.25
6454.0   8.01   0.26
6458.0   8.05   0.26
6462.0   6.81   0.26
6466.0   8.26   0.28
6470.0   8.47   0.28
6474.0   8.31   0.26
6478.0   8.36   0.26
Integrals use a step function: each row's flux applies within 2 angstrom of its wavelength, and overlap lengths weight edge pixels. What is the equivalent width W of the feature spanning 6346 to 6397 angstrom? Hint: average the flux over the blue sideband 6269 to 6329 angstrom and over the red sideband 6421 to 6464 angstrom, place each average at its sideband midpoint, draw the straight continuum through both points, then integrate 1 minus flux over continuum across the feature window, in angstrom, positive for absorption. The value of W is -0.5 angstrom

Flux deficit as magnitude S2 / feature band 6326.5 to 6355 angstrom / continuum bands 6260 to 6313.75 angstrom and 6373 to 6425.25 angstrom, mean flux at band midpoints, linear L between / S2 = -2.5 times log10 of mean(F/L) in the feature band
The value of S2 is -0.13 mag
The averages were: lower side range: 5.14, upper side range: 6.76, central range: 6.67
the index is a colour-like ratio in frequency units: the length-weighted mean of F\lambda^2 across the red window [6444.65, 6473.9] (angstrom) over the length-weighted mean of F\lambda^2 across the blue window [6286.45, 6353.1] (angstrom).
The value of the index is 1.35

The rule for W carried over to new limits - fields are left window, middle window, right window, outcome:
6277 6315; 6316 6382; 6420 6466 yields -4.3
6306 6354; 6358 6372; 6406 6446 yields 0.4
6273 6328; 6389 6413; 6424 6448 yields 0.5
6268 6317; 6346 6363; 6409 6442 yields -1.6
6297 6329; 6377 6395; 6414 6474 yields 1.9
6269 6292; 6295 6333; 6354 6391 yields -2.6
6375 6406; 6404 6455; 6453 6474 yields -2.0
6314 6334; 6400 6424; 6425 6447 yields 0.4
